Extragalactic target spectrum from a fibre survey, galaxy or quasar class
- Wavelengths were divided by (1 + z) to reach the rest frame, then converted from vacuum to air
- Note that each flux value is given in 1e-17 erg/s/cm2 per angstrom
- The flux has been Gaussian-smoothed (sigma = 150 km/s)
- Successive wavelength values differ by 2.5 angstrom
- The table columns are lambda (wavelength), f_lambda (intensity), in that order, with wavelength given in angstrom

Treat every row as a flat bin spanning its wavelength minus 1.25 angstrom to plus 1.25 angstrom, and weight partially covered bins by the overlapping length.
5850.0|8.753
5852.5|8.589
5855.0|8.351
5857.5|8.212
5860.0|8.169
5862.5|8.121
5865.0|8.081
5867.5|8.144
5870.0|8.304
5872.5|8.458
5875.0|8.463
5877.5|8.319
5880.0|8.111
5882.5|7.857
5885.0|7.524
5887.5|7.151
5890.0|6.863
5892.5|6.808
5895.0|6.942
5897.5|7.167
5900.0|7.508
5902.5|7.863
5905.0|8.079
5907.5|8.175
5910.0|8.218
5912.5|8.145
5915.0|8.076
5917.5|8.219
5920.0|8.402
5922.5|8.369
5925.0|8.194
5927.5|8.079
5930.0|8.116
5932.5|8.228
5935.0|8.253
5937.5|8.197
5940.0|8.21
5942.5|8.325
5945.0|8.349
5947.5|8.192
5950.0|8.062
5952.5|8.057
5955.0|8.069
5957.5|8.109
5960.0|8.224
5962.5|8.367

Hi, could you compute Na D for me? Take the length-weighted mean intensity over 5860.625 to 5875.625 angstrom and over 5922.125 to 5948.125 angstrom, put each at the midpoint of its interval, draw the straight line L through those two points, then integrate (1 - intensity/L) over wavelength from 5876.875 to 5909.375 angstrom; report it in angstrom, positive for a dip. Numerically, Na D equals 2.7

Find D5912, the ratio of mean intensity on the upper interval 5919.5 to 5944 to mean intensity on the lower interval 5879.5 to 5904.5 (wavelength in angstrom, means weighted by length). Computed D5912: 1.12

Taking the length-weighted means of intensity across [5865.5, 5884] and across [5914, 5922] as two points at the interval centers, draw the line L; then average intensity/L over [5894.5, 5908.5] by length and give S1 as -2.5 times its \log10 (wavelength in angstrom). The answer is 0.08 mag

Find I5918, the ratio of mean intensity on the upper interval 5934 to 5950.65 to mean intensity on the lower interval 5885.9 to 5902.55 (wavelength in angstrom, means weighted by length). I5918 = 1.2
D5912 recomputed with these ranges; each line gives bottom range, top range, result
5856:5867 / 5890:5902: 0.87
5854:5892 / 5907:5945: 1.03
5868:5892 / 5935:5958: 1.04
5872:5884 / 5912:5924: 1.00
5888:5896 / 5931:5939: 1.19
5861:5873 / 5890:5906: 0.89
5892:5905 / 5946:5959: 1.10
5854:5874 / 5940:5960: 0.99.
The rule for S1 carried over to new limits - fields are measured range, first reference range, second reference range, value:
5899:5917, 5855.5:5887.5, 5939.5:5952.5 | 0.018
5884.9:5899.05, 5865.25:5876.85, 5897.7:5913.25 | 0.149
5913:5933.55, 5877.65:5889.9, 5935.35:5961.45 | -0.031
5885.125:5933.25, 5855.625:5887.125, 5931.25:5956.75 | 0.048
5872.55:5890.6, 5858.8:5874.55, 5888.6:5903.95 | -0.016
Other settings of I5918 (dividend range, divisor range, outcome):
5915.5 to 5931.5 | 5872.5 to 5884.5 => 1.01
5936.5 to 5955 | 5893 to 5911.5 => 1.07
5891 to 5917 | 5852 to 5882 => 0.93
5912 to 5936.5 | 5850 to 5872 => 0.99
